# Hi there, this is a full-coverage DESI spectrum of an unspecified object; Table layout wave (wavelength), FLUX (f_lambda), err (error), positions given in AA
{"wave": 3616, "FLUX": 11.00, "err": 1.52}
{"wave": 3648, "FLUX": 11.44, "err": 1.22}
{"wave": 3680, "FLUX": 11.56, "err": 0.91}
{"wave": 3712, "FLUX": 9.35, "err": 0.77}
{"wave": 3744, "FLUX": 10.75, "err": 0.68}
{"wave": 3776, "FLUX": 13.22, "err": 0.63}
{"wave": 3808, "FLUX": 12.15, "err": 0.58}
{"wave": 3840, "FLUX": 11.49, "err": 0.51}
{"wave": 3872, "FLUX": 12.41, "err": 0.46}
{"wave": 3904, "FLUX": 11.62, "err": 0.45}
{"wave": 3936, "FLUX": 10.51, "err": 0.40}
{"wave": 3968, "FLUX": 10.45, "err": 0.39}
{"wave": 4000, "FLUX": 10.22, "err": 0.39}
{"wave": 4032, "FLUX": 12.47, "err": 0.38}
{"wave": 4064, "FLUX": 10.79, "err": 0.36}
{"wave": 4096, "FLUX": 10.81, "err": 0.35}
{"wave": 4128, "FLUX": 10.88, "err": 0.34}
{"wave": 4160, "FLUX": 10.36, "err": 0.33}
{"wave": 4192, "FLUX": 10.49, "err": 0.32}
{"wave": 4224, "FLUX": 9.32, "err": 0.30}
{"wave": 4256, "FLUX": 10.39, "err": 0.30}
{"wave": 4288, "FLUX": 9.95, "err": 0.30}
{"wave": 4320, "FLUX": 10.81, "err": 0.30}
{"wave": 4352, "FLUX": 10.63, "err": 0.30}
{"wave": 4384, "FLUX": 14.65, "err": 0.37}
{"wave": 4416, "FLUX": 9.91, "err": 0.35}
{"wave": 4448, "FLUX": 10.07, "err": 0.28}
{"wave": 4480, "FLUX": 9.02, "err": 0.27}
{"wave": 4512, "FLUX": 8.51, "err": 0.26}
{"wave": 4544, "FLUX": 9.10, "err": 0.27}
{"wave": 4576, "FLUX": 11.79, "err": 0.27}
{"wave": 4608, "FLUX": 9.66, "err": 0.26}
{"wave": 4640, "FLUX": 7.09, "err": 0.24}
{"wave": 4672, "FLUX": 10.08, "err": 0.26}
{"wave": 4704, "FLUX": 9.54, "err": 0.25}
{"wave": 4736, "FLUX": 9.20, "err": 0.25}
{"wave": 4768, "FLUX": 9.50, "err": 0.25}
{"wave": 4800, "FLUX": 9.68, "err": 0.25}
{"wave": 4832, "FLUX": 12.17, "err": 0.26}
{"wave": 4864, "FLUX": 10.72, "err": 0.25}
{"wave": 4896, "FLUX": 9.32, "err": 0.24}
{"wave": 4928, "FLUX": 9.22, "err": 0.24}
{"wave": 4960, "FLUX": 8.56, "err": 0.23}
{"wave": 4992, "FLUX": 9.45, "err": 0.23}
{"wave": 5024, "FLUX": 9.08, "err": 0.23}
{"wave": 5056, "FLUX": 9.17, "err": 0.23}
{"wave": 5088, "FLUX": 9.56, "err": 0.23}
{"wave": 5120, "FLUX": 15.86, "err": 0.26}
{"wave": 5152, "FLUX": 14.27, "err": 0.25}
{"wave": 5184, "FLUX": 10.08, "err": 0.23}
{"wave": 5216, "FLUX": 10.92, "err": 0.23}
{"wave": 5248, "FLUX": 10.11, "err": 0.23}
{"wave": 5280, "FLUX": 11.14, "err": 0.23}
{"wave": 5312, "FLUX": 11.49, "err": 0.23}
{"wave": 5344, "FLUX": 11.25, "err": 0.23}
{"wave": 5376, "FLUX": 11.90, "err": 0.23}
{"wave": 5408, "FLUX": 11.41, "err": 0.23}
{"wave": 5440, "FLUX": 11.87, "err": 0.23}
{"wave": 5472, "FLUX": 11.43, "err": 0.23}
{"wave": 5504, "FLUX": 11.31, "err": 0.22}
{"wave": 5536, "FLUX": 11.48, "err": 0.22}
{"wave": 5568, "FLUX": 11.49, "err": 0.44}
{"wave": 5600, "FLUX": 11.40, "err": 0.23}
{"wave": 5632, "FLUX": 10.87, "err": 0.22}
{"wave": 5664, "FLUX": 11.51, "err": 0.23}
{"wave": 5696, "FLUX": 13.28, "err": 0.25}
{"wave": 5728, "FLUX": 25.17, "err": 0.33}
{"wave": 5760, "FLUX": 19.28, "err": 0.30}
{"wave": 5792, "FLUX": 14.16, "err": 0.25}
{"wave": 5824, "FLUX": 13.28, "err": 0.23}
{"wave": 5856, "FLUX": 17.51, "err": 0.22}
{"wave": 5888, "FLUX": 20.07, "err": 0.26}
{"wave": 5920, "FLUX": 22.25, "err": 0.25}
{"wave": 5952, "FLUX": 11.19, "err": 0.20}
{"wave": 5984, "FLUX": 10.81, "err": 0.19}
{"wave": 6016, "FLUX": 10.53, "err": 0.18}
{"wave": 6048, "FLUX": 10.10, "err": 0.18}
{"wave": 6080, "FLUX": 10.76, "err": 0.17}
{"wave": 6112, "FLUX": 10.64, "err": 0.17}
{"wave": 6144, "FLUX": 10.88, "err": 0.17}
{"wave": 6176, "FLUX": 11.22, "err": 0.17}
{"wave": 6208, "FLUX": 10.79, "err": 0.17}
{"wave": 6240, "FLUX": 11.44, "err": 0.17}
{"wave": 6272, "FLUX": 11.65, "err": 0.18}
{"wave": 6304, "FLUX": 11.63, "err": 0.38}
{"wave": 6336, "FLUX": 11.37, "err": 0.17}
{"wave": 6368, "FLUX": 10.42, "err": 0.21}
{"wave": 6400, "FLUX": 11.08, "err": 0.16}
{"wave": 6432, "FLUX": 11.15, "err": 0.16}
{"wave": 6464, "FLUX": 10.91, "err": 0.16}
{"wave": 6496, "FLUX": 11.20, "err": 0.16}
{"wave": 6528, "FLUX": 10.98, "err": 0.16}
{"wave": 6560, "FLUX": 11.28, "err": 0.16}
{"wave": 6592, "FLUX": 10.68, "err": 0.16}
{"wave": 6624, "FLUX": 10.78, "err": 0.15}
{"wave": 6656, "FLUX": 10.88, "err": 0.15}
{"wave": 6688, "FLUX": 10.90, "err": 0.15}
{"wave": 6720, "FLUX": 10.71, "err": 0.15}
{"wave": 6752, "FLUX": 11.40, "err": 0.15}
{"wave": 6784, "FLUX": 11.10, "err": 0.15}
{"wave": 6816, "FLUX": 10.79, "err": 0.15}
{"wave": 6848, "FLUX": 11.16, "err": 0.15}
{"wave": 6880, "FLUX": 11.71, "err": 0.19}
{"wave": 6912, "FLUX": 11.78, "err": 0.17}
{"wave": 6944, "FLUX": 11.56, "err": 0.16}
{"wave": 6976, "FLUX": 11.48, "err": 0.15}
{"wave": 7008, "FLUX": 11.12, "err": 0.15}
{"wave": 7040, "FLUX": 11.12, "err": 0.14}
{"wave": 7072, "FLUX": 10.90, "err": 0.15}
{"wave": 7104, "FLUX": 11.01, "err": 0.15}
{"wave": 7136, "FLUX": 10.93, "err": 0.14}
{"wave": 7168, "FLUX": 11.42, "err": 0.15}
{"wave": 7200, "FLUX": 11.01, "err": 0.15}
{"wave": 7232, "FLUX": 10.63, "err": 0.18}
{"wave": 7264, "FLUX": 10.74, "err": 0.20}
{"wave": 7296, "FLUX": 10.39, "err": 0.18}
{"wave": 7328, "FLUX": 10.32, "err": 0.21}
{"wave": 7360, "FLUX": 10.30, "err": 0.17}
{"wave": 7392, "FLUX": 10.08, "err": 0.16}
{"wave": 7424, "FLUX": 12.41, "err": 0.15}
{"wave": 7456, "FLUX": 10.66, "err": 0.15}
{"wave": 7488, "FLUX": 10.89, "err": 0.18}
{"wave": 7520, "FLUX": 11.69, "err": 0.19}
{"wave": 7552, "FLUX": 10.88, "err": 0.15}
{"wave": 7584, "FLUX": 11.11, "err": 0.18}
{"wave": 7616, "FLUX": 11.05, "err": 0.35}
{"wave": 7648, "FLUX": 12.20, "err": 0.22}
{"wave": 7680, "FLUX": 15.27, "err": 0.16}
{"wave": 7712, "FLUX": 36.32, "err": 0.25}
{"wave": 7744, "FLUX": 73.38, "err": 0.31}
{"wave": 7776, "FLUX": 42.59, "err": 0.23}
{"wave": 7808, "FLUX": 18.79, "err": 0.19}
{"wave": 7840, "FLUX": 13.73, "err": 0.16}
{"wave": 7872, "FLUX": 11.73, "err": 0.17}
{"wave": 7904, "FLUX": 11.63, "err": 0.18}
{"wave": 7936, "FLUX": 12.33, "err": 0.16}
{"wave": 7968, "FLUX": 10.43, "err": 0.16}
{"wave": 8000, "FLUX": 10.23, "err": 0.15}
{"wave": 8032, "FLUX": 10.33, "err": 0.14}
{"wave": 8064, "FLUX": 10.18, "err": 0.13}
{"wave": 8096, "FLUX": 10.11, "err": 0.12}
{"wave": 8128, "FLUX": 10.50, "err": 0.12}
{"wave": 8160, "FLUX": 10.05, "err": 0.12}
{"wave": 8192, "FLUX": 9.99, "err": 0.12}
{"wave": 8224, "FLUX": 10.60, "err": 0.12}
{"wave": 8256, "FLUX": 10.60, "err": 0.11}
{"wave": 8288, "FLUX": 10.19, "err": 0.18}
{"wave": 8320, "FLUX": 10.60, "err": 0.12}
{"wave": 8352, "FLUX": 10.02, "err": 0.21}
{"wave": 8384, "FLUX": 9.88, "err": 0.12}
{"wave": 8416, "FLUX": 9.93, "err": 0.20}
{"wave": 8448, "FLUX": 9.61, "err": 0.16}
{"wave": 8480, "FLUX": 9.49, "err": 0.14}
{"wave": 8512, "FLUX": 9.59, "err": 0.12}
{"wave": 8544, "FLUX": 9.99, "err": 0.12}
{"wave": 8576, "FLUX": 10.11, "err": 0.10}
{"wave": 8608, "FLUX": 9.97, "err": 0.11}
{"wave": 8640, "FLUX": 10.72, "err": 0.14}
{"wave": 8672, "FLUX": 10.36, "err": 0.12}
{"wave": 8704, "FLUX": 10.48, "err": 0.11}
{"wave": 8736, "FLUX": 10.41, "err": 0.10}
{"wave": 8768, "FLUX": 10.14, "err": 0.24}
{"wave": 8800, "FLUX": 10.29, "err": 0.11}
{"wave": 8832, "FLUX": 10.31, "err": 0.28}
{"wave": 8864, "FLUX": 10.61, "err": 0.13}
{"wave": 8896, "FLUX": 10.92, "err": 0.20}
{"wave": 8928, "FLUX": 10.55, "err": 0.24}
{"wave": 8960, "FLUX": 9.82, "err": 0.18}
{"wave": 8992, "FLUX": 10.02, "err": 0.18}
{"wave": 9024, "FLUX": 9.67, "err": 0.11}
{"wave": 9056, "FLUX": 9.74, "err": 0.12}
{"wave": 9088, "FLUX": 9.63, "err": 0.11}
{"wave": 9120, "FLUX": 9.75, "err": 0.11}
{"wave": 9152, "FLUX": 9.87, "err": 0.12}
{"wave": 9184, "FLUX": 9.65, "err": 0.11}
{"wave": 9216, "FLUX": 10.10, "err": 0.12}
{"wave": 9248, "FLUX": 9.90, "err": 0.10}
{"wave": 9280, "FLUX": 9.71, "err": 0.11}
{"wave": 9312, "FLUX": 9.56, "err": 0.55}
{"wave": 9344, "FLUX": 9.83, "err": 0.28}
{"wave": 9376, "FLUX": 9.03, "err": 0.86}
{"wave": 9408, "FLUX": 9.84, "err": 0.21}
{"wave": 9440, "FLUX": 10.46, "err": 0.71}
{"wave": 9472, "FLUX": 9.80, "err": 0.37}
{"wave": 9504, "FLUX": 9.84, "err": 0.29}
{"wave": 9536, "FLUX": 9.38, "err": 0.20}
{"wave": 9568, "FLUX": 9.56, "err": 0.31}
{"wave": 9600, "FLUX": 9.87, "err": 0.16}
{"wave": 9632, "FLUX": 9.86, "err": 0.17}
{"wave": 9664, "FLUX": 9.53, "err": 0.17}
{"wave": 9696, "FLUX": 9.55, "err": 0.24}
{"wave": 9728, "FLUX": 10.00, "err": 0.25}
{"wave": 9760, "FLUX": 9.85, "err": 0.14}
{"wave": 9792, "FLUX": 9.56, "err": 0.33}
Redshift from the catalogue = 0.179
